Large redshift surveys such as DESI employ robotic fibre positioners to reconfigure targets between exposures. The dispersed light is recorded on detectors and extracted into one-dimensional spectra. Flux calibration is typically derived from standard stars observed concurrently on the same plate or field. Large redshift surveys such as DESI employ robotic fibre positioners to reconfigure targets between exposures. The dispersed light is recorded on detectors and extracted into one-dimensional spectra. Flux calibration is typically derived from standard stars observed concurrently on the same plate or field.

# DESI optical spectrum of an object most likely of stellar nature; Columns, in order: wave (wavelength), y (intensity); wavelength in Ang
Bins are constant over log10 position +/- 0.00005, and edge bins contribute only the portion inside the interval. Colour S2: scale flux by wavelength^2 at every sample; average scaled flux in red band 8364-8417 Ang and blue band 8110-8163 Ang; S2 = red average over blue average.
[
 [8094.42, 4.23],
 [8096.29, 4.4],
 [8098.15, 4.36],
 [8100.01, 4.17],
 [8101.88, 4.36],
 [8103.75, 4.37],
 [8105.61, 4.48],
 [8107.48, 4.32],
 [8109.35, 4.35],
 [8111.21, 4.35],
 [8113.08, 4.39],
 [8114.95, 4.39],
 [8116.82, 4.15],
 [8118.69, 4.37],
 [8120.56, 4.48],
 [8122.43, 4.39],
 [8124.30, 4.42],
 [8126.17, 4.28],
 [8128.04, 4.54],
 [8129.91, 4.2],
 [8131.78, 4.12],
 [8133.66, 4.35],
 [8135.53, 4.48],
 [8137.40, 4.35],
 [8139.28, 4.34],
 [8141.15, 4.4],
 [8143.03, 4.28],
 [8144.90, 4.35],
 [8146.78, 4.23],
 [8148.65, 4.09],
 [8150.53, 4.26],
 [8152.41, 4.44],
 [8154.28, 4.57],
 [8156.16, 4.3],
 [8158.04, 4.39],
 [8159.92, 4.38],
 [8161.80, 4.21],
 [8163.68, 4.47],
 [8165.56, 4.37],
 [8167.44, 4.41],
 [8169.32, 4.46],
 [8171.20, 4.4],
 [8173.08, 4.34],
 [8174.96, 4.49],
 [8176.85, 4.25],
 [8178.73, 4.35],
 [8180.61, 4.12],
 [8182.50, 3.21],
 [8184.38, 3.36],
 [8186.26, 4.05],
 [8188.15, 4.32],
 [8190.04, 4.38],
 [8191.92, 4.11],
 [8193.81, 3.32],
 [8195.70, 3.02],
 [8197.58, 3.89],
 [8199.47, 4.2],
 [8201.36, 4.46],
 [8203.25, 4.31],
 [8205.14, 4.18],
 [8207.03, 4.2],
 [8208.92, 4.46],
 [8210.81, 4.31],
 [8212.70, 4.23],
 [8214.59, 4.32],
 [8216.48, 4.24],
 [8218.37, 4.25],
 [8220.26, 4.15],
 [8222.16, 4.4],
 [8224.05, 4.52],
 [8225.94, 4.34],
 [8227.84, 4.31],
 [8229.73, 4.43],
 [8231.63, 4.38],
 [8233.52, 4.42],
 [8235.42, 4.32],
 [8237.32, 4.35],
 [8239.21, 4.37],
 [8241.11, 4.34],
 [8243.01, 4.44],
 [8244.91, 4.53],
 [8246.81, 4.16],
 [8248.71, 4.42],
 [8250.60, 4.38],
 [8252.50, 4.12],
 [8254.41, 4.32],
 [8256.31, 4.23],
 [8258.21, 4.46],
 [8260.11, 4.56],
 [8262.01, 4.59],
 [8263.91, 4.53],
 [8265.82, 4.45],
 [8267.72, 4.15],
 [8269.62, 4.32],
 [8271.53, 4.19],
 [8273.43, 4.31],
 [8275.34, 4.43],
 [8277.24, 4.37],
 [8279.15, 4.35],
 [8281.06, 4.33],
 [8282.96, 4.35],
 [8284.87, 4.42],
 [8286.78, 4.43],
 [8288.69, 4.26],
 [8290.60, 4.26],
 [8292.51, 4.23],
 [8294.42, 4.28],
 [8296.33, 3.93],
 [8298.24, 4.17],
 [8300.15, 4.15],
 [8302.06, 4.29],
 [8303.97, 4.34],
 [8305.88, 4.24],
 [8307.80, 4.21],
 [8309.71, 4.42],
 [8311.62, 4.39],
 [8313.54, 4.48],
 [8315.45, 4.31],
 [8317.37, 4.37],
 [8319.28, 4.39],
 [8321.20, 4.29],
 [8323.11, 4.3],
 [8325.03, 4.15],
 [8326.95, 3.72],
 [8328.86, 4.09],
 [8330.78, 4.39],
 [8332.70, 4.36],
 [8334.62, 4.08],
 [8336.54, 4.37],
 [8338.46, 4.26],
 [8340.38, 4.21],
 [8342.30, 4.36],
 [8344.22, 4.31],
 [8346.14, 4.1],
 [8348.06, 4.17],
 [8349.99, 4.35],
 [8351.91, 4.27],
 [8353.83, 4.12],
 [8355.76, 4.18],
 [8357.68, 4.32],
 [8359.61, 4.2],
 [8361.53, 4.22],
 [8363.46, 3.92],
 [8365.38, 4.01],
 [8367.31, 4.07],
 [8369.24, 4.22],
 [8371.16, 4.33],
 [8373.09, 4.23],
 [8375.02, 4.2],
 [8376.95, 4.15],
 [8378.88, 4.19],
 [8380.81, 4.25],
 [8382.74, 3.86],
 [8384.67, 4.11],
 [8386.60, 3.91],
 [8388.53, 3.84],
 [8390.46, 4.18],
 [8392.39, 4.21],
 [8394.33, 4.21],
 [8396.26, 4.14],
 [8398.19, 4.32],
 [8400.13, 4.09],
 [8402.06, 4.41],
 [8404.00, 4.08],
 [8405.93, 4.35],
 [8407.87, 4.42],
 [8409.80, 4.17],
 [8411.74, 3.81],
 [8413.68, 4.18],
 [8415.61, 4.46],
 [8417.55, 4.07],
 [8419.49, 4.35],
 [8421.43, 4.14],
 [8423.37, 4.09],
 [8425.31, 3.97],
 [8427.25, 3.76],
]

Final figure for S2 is 1.02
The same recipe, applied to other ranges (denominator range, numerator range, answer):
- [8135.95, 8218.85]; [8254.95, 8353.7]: 1.05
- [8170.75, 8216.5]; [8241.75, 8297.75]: 1.08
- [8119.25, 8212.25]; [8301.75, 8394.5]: 1.04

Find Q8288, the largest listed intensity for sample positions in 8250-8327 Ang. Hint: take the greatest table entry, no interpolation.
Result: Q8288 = 4.59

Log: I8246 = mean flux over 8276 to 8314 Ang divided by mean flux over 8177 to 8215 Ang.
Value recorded 1.1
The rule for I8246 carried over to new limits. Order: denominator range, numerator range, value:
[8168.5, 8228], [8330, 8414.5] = 1.01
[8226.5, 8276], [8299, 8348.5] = 0.98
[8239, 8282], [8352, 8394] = 0.95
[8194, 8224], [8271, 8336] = 1.03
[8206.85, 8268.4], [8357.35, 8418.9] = 0.95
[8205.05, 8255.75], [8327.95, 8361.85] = 0.98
